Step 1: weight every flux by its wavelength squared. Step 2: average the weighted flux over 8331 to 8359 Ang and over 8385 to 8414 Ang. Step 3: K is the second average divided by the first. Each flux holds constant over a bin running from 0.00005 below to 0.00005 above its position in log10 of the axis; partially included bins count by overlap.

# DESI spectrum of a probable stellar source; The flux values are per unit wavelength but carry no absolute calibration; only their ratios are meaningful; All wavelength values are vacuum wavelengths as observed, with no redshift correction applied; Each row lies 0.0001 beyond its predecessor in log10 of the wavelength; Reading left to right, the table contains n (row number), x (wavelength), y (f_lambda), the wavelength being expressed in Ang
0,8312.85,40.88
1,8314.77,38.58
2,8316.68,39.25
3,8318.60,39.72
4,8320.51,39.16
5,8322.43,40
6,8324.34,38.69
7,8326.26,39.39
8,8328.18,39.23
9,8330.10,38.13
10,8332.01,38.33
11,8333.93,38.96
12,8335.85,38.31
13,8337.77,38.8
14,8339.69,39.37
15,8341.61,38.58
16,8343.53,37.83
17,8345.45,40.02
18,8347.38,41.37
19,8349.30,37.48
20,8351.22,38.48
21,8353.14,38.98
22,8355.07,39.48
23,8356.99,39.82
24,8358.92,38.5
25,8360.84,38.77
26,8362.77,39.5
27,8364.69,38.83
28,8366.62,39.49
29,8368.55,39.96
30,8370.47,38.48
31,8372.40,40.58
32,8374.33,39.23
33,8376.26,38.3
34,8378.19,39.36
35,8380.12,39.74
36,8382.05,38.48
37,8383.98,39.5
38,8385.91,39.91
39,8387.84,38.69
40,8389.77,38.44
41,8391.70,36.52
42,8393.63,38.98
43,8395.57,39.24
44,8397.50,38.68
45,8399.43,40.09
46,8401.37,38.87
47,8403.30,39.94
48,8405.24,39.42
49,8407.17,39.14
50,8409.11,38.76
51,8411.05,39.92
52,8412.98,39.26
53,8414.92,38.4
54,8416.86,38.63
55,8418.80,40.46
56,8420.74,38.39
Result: 1.02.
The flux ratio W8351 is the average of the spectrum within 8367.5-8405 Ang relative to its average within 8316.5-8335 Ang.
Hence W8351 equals 1.00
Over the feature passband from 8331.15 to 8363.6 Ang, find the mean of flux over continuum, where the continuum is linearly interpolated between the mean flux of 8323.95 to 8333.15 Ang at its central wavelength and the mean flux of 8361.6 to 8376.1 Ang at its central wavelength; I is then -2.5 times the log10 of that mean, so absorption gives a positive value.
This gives 0.00 mag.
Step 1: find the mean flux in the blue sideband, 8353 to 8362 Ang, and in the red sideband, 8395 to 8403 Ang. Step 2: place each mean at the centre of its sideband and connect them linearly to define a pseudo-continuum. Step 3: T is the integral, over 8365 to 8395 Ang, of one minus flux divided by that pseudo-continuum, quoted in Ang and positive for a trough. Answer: 0.13 Ang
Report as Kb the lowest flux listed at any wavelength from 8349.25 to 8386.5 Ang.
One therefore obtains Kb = 37.48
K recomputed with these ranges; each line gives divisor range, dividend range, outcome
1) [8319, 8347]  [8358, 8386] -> 1.02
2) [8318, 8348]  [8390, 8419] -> 1.02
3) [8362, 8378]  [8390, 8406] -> 1.00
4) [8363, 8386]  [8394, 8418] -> 1.00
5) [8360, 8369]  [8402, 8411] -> 1.01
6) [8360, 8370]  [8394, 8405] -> 1.01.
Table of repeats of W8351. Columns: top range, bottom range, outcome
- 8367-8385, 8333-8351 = 1.01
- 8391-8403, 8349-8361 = 1.00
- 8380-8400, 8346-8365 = 0.99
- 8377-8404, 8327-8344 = 1.01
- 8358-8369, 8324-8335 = 1.01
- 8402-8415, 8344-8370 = 1.00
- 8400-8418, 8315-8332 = 1.00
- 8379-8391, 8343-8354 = 1.00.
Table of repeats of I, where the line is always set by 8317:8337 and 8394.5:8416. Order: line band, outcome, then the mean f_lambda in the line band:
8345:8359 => -0.01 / 39.3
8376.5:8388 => 0.00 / 39.3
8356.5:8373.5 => -0.01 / 39.3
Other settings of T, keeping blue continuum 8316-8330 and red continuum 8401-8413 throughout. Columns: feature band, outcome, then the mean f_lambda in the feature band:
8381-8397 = 0.3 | 38.7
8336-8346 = 0.1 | 38.8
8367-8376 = 0.0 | 39.5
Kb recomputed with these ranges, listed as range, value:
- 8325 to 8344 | 37.83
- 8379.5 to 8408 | 36.52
